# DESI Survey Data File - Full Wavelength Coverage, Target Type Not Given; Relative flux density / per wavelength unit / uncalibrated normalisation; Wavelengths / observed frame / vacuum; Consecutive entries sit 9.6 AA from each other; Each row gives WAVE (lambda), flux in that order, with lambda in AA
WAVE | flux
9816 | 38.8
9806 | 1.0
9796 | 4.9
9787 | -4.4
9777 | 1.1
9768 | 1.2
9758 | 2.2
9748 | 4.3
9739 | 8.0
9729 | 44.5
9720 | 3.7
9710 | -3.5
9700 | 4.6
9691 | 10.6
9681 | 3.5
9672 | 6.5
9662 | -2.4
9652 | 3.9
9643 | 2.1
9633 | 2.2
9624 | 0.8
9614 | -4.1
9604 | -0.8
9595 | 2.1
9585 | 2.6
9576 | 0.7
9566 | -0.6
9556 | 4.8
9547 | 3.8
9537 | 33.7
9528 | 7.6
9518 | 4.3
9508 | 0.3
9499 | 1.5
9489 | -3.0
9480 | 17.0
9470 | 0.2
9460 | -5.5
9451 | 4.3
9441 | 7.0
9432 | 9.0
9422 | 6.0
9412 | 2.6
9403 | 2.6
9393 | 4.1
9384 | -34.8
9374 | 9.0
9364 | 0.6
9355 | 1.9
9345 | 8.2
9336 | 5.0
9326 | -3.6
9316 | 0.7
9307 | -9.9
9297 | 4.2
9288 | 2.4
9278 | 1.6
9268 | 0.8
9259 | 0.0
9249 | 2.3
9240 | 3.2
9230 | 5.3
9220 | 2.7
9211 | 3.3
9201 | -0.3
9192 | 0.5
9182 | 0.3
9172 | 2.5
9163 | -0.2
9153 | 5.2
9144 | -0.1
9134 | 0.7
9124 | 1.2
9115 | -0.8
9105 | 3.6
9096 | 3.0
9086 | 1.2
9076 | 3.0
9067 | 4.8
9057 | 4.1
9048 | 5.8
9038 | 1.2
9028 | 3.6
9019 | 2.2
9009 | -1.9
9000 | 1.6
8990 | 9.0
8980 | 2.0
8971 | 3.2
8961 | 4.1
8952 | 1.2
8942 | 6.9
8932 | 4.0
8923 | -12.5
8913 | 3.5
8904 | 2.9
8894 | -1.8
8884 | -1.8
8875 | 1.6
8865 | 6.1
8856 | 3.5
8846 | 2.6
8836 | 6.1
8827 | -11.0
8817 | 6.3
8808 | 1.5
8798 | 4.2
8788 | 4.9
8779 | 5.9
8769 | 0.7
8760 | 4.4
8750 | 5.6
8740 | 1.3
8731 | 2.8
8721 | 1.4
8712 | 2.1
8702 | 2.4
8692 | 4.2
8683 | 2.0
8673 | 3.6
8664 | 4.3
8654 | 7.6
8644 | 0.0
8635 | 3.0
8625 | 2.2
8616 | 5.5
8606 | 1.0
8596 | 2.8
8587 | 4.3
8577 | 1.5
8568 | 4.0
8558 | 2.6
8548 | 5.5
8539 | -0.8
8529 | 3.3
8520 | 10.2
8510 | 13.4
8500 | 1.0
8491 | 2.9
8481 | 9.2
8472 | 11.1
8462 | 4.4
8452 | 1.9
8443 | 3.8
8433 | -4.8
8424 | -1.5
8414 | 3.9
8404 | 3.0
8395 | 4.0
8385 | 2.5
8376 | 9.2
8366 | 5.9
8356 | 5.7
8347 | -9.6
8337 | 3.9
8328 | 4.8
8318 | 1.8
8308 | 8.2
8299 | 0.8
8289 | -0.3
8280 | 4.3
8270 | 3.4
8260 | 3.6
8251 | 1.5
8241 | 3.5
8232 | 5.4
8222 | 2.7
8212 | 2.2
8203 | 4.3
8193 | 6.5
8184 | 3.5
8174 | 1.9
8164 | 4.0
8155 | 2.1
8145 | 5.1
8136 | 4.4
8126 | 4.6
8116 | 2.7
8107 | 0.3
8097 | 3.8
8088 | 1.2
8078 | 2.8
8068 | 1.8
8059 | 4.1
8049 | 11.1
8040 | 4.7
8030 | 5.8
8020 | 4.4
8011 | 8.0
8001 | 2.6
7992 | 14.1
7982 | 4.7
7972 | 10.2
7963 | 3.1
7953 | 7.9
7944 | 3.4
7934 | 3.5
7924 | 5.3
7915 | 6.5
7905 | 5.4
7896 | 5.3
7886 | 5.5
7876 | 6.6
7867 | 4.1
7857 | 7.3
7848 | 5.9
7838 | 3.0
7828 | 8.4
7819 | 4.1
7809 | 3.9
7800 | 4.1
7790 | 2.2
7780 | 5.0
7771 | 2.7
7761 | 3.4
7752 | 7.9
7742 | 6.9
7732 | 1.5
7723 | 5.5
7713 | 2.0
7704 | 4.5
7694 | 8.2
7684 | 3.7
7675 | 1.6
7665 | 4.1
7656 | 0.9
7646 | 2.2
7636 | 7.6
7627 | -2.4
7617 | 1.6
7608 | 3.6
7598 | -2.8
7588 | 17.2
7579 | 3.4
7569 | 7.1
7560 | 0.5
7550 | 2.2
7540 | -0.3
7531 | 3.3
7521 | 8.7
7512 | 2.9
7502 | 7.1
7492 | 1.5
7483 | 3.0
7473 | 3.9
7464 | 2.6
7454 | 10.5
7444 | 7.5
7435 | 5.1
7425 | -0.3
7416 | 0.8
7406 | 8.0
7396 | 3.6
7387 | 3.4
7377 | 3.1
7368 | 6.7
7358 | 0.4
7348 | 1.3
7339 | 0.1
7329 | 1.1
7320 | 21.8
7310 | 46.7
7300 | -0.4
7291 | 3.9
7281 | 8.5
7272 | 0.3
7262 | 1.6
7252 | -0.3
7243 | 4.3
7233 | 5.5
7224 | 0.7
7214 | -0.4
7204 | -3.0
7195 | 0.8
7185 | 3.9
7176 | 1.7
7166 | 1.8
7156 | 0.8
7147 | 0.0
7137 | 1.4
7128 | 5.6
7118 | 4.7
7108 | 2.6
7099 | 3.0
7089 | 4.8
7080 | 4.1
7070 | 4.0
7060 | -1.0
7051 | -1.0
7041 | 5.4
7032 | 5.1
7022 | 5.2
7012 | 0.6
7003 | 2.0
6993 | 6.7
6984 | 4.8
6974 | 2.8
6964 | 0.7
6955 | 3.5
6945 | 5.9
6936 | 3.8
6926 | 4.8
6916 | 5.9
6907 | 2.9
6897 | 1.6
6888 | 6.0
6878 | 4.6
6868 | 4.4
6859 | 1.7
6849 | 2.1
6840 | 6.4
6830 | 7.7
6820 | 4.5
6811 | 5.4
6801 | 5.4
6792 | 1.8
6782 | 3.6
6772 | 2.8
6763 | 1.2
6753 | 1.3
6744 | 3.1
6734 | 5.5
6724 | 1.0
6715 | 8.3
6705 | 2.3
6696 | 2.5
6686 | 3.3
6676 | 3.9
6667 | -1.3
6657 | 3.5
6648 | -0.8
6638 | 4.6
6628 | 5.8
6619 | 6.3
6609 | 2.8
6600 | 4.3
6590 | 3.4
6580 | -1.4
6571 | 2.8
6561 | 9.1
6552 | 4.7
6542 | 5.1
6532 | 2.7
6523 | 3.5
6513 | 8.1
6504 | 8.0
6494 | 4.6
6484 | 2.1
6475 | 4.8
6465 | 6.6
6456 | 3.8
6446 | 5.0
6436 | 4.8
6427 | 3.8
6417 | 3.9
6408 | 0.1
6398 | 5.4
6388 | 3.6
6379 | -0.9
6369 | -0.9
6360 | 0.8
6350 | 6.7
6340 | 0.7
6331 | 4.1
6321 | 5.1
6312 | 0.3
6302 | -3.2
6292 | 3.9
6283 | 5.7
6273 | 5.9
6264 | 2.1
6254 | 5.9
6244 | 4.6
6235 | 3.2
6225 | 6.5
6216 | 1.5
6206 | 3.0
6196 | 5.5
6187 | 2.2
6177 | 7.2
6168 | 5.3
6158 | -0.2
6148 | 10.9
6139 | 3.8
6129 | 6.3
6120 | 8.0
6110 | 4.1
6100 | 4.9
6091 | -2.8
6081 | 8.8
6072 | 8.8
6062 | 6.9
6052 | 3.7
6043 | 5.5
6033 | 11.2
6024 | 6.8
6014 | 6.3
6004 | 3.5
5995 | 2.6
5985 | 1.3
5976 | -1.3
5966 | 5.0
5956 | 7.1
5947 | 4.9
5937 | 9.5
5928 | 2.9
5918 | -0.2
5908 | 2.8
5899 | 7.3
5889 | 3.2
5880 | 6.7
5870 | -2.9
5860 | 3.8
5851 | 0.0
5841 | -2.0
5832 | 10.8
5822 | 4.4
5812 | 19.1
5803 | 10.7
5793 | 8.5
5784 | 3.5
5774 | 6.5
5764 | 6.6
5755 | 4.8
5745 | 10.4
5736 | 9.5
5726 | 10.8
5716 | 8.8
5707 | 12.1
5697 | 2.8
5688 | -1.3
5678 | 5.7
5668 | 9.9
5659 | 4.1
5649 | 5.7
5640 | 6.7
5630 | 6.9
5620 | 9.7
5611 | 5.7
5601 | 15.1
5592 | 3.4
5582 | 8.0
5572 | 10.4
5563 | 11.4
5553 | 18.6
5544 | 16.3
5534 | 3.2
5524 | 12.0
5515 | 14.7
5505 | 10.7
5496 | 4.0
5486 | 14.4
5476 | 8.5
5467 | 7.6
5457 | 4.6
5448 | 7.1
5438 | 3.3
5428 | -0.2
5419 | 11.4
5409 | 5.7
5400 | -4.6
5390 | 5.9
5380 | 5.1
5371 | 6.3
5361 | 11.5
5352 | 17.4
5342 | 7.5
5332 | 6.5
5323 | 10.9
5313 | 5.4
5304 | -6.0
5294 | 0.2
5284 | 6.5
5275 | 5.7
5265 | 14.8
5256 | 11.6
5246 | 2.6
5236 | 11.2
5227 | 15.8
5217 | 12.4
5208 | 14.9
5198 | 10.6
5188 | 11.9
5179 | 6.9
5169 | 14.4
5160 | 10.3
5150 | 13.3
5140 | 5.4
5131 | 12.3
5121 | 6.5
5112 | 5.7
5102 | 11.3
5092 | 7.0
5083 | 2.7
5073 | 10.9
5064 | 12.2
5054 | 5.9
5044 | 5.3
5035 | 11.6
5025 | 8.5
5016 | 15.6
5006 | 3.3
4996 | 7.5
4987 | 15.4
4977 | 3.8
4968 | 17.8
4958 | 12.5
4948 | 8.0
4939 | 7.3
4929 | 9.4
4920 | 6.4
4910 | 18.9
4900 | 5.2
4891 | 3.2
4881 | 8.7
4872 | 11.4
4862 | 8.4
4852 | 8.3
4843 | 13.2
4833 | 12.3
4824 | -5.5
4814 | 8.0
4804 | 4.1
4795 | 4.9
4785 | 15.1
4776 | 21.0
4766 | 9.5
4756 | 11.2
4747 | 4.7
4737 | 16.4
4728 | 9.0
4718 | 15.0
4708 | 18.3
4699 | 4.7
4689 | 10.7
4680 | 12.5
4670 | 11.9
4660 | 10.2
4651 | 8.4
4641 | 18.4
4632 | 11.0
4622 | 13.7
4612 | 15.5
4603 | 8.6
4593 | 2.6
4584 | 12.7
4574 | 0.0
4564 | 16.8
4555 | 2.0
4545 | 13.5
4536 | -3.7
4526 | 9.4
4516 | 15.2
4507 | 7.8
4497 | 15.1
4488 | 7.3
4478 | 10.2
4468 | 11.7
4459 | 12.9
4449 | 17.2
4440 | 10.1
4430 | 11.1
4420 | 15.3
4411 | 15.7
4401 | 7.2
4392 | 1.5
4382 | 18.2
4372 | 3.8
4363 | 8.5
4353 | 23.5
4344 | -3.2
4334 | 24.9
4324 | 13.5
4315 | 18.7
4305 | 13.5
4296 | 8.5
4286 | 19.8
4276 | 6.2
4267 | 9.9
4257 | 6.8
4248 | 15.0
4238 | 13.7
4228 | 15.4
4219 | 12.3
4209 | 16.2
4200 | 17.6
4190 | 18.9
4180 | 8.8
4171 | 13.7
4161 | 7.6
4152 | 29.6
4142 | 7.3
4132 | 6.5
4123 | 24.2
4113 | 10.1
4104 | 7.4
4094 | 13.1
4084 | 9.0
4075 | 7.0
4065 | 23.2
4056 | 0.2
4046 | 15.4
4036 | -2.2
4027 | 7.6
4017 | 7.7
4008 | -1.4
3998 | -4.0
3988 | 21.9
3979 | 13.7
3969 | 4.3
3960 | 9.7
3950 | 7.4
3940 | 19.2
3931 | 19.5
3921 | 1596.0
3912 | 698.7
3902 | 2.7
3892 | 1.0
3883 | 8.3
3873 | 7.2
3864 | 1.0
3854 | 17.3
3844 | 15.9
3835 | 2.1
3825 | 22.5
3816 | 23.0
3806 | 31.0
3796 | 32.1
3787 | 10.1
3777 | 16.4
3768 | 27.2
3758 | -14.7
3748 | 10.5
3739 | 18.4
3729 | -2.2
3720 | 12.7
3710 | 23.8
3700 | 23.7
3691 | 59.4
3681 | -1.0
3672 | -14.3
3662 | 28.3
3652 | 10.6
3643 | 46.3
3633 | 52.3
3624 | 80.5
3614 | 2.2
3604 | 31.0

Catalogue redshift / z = 0.96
